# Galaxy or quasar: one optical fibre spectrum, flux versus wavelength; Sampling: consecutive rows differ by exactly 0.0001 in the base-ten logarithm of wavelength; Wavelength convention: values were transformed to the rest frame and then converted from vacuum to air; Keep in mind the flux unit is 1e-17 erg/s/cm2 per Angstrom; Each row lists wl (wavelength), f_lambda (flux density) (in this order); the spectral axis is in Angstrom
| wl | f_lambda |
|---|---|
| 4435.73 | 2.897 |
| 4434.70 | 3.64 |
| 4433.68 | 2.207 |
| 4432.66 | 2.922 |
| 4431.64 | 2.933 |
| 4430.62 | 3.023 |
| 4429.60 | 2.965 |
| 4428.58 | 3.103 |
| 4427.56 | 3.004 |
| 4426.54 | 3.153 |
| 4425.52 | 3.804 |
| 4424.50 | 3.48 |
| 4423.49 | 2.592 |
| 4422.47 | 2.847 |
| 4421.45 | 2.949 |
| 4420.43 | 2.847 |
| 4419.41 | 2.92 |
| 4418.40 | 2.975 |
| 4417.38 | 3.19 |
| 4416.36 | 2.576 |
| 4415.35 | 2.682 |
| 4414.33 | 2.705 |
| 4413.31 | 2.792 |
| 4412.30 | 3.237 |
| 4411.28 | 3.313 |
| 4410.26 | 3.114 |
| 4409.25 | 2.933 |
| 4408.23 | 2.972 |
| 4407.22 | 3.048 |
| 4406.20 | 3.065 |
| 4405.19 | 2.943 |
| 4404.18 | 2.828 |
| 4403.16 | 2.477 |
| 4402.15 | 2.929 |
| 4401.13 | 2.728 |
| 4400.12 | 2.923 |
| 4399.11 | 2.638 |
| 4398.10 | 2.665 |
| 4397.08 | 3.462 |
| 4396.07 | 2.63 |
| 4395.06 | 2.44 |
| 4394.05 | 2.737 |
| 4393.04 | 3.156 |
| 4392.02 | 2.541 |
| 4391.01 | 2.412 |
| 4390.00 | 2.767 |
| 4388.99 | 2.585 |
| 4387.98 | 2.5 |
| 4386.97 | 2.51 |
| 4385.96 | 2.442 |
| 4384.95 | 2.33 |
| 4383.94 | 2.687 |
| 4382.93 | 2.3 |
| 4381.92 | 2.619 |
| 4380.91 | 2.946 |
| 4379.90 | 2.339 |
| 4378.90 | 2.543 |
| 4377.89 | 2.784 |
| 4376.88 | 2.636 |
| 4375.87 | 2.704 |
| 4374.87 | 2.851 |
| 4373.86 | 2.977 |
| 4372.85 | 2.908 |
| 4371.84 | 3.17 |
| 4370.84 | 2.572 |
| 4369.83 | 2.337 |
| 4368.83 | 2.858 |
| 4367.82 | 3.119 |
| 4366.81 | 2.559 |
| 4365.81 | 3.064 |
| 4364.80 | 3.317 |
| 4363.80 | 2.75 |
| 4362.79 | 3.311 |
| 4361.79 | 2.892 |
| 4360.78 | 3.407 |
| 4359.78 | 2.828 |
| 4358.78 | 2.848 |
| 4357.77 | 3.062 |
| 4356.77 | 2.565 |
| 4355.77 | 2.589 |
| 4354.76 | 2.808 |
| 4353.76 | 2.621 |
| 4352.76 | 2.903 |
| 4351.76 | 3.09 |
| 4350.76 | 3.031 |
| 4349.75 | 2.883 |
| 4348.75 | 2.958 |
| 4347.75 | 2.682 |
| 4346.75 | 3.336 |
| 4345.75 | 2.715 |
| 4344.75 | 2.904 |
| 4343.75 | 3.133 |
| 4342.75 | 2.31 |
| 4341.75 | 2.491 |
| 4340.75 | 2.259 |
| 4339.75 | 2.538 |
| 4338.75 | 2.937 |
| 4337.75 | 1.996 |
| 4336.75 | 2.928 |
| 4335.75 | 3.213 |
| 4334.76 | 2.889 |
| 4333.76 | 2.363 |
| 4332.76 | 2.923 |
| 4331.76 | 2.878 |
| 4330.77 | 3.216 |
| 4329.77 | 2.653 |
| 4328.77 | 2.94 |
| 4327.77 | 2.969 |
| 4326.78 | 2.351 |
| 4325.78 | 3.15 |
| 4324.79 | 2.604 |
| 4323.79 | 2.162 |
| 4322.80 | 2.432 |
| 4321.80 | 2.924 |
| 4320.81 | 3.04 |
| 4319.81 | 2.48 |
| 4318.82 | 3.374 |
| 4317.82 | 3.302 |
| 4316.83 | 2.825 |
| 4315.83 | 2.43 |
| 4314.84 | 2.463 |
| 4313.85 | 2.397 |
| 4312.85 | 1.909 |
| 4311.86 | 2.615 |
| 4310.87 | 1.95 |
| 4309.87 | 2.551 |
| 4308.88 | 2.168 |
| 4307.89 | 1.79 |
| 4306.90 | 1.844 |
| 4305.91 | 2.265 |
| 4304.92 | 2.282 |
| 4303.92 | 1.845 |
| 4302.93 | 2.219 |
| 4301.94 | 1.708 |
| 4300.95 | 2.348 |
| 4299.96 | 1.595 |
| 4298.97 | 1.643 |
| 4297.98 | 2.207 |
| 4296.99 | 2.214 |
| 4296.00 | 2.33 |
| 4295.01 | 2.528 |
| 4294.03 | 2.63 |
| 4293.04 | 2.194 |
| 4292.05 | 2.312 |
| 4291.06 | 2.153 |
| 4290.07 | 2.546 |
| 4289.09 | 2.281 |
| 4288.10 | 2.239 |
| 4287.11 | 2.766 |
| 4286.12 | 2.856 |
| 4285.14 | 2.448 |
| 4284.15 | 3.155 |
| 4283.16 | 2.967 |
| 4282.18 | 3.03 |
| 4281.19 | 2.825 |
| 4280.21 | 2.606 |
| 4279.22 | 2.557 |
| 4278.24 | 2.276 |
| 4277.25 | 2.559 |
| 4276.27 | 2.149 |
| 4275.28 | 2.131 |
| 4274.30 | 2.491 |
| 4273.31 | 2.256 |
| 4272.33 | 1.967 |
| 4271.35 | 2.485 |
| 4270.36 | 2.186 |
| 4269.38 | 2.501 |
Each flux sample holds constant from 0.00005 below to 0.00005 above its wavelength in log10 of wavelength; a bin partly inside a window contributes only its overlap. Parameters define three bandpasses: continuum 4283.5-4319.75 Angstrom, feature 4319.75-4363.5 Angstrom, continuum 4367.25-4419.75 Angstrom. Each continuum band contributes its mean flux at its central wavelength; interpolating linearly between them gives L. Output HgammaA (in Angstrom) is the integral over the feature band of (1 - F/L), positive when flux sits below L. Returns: -4.62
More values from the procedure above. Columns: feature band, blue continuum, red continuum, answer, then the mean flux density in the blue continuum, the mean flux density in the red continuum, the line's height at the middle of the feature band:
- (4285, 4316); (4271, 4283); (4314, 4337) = 4.5 Angstrom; 2.46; 2.8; 2.62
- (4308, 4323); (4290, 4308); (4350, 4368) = -1.4 Angstrom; 2.14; 2.93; 2.35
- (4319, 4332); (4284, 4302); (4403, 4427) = -1.4 Angstrom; 2.32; 2.98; 2.5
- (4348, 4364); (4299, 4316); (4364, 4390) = -2.4 Angstrom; 2.12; 2.71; 2.53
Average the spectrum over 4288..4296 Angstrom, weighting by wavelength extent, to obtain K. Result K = 2.37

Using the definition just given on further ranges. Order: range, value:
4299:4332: 2.46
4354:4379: 2.86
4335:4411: 2.79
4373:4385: 2.66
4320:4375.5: 2.82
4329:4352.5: 2.8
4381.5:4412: 2.76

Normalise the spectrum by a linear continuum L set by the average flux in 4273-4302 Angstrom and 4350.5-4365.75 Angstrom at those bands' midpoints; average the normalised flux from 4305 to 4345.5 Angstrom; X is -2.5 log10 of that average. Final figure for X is 0.03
